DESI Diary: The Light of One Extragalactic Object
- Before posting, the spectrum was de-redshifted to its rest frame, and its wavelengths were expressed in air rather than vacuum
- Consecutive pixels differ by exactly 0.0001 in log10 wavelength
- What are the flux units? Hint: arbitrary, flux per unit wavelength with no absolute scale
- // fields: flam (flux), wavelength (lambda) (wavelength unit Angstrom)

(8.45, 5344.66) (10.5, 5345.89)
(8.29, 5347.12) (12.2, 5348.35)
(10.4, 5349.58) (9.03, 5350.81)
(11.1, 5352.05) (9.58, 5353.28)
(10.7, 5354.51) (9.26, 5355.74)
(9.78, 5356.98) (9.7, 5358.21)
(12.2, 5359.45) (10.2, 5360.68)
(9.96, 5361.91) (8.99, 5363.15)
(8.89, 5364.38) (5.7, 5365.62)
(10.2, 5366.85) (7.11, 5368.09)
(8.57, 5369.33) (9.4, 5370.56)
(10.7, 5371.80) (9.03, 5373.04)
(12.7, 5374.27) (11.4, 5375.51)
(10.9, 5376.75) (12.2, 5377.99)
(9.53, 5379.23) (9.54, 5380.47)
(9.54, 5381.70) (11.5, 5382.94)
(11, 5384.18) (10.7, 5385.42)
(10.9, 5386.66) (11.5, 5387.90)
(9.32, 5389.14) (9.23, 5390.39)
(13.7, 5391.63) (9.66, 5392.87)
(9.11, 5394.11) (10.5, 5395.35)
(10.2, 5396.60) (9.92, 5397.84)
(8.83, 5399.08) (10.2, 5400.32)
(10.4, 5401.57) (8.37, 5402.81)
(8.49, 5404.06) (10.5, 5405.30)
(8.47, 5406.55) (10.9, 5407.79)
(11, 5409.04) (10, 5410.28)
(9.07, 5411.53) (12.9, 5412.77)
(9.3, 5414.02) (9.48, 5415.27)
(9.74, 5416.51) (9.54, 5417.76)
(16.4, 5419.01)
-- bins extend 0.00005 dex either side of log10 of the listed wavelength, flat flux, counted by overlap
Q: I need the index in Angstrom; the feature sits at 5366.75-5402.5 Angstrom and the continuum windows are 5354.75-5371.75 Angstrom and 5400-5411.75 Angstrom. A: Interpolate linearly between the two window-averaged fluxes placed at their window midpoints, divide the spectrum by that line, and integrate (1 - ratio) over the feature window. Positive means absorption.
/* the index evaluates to -2.7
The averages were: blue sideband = 9.31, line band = 10.2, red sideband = 9.75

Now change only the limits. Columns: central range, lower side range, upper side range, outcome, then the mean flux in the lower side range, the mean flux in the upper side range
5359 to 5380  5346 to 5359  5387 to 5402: 0.6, 10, 10.2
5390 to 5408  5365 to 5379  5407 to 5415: 0.6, 9.8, 10.4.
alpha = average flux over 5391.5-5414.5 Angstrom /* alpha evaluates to 10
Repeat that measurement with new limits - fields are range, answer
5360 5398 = 10.1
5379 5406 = 10.1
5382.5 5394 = 10.7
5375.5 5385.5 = 10.7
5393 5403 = 9.75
